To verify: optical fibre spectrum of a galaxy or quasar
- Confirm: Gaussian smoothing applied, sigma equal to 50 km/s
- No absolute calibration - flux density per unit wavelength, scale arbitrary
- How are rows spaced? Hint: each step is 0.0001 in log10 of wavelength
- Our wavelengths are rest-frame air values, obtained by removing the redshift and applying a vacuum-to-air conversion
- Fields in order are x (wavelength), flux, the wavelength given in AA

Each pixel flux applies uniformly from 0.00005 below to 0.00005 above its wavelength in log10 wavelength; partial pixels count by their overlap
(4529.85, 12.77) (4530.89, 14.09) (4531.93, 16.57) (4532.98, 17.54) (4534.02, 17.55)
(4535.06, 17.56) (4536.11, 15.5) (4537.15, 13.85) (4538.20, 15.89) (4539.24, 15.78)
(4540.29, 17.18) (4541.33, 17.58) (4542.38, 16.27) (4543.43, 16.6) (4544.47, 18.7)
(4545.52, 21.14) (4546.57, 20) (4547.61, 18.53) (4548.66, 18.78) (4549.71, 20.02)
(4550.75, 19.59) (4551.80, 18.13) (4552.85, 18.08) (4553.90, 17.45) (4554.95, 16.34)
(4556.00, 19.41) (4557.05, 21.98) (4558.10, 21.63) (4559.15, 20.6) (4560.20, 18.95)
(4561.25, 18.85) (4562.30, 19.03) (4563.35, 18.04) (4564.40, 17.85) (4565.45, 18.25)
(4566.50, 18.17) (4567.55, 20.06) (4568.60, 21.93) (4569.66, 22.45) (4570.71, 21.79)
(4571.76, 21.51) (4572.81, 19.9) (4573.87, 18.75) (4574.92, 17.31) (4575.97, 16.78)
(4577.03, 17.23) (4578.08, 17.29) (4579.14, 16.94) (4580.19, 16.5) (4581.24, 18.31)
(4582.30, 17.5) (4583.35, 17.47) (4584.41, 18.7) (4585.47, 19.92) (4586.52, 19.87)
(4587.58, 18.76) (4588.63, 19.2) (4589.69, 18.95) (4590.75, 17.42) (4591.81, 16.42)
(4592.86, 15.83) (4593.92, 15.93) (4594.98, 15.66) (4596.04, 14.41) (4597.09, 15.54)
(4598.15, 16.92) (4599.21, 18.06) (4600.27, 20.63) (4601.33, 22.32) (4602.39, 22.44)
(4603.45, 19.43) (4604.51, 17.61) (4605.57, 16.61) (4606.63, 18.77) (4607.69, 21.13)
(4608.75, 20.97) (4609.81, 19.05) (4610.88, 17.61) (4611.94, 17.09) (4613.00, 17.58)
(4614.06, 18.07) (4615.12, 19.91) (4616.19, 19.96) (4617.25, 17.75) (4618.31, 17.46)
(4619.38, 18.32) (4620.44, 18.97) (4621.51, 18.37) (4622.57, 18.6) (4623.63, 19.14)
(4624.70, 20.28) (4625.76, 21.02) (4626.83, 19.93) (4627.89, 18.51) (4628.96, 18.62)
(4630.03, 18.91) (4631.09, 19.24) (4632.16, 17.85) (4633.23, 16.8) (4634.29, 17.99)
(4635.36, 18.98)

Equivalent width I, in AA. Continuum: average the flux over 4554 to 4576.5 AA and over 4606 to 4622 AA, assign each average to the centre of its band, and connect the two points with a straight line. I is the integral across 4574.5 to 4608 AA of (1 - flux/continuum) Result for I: 1.9 AA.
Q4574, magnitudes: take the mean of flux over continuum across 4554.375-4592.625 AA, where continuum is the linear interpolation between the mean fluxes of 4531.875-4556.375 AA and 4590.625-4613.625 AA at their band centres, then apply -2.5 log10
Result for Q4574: -0.058 mag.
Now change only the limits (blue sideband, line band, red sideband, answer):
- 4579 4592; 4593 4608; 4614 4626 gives 0.02 mag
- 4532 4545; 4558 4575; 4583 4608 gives -0.13 mag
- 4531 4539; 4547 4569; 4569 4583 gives -0.09 mag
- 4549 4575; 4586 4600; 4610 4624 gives 0.10 mag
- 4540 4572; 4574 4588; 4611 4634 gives 0.06 mag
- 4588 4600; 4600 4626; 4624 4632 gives -0.05 mag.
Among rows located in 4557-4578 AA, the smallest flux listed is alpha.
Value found 16.78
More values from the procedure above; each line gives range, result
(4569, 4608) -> 14.41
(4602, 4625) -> 16.61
